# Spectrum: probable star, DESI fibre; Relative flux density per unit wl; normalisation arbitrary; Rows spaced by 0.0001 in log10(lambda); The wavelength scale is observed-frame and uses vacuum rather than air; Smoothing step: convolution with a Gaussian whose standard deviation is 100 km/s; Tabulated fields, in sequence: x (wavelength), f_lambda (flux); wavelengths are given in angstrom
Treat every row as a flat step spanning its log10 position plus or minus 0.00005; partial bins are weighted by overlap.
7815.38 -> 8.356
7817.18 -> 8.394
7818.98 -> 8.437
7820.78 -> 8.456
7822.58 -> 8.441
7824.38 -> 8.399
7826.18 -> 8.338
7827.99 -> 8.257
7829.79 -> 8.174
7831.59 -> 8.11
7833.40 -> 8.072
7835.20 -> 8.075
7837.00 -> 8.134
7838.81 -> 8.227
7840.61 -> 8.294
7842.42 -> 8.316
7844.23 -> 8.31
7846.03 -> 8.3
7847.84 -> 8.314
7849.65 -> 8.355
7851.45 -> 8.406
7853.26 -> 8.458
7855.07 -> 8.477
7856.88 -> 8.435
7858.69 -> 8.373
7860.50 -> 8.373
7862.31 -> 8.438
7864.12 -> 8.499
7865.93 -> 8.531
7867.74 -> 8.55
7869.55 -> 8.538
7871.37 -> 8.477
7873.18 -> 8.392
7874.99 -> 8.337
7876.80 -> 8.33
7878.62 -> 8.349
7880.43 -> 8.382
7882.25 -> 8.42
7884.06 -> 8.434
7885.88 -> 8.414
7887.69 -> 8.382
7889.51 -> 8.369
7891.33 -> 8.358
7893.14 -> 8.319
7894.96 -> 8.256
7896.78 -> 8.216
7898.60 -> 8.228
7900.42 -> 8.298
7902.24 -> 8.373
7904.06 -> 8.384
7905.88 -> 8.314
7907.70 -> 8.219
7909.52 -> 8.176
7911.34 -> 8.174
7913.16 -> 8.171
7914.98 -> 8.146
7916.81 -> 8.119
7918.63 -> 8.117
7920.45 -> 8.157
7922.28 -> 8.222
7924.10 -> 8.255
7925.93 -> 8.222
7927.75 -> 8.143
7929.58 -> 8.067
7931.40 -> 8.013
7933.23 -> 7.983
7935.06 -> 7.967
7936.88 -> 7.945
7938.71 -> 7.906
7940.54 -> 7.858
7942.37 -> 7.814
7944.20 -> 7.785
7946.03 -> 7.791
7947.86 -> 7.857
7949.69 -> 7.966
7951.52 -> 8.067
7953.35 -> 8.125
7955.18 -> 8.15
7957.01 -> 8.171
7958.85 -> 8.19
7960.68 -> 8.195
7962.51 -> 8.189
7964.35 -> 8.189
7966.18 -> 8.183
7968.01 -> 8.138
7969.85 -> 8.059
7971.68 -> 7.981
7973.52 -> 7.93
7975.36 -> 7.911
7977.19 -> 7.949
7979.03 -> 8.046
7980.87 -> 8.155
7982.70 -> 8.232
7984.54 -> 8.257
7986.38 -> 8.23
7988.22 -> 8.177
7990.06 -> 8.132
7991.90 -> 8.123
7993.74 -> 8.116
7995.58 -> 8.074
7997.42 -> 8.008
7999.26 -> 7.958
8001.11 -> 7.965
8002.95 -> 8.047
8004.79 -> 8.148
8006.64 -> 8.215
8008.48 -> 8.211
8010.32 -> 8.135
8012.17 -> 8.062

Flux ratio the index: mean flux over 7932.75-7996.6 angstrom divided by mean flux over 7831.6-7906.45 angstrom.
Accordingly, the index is 0.96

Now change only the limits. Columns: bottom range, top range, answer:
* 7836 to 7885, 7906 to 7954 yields 0.96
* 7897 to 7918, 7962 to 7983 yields 0.98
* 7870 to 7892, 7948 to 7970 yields 0.97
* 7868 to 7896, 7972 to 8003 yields 0.96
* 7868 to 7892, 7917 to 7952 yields 0.95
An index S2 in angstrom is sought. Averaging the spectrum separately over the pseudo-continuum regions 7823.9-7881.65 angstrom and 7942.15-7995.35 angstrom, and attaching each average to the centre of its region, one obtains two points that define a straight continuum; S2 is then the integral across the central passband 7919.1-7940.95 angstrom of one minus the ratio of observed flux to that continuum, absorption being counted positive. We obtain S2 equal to 0.3 angstrom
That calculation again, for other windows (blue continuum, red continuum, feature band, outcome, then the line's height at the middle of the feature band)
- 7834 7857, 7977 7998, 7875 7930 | -0.2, 8.24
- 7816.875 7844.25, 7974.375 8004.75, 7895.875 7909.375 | -0.2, 8.19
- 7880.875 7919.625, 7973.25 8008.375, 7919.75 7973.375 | 0.9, 8.19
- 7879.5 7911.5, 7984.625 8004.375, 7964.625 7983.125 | 0.2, 8.14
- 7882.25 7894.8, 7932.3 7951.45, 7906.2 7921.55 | 0.0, 8.15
